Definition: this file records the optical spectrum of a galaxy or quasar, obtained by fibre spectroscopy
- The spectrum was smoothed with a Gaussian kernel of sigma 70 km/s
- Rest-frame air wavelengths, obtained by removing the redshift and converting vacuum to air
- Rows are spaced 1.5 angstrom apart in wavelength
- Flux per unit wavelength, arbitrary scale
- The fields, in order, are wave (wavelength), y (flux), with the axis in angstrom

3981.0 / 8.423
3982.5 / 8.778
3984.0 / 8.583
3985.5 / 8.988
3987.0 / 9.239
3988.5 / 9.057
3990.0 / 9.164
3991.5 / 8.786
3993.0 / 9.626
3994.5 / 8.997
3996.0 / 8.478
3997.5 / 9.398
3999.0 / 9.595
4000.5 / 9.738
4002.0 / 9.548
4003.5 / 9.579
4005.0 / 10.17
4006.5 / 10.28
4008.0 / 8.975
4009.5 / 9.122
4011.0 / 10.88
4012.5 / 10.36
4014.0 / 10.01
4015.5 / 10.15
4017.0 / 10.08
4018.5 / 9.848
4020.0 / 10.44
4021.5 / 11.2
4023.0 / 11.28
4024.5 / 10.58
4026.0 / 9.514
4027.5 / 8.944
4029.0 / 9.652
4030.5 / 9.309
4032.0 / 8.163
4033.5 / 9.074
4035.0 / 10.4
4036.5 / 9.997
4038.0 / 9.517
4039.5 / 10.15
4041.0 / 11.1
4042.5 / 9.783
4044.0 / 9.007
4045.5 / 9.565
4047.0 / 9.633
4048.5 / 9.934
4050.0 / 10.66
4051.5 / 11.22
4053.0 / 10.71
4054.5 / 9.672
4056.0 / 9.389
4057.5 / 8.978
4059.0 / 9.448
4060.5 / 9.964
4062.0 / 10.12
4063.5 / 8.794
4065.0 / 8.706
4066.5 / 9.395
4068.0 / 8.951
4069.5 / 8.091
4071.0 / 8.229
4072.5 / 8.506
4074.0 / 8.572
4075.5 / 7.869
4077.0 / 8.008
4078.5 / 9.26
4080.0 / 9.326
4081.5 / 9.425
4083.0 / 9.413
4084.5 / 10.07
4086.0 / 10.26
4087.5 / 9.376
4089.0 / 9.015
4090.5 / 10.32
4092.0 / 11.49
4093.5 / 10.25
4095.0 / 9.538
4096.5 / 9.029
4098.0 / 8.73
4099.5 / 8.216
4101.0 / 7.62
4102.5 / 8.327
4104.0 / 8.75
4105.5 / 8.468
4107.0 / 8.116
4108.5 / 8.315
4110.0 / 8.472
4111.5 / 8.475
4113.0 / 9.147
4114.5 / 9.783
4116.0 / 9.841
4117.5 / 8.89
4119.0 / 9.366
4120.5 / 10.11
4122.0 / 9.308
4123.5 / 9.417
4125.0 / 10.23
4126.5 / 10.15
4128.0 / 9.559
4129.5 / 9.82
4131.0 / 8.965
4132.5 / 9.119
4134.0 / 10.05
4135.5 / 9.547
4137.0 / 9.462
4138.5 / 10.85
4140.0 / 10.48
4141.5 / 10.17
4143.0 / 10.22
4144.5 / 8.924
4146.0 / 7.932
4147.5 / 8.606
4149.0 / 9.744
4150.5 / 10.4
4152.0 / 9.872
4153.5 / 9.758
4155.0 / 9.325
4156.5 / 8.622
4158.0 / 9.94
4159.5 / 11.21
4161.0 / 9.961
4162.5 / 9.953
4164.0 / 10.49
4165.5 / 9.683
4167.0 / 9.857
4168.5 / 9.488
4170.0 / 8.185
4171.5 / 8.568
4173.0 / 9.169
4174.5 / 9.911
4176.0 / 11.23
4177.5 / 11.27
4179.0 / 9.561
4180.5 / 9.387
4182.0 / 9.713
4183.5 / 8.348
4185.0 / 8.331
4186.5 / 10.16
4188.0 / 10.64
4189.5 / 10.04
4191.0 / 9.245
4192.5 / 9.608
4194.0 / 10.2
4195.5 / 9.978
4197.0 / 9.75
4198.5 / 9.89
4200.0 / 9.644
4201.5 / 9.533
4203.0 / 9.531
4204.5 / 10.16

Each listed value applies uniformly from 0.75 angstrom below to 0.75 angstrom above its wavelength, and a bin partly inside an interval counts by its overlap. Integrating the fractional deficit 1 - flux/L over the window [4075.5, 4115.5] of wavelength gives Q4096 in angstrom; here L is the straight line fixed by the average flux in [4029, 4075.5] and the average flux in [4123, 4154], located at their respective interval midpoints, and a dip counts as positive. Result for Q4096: 2.0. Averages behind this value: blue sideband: 9.48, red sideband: 9.68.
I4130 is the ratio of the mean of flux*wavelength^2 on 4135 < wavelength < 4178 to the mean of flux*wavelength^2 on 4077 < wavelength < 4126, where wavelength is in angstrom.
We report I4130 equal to 1.08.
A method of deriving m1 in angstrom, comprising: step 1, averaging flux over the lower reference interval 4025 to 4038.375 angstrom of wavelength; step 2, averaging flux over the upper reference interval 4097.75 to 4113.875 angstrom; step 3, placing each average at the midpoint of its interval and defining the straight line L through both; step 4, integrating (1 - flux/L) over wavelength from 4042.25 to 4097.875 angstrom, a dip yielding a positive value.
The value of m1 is -3.4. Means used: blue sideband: 9.42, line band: 9.45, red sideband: 8.42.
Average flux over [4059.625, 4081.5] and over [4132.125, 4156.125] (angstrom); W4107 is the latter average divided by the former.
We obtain 1.09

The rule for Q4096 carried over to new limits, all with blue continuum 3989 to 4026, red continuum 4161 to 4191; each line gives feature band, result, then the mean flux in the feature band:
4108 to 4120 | 0.82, 9.07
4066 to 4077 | 1.48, 8.46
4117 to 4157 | 0.48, 9.6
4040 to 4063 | -0.33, 9.94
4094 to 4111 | 2.12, 8.53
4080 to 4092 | -0.03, 9.79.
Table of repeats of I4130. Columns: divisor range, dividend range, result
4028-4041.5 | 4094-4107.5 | 0.92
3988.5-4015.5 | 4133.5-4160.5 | 1.09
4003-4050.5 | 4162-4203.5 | 1.05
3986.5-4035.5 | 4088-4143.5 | 1.02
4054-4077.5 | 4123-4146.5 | 1.13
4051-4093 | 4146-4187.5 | 1.08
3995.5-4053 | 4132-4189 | 1.05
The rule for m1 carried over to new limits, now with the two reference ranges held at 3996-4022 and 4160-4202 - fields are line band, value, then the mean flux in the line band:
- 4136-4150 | 0.2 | 9.61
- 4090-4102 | 0.6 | 9.36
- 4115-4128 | 0.2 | 9.66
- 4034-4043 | -0.2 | 10.1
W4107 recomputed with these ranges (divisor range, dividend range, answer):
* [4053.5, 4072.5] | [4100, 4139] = 1.01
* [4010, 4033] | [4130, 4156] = 0.96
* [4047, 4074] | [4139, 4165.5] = 1.03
